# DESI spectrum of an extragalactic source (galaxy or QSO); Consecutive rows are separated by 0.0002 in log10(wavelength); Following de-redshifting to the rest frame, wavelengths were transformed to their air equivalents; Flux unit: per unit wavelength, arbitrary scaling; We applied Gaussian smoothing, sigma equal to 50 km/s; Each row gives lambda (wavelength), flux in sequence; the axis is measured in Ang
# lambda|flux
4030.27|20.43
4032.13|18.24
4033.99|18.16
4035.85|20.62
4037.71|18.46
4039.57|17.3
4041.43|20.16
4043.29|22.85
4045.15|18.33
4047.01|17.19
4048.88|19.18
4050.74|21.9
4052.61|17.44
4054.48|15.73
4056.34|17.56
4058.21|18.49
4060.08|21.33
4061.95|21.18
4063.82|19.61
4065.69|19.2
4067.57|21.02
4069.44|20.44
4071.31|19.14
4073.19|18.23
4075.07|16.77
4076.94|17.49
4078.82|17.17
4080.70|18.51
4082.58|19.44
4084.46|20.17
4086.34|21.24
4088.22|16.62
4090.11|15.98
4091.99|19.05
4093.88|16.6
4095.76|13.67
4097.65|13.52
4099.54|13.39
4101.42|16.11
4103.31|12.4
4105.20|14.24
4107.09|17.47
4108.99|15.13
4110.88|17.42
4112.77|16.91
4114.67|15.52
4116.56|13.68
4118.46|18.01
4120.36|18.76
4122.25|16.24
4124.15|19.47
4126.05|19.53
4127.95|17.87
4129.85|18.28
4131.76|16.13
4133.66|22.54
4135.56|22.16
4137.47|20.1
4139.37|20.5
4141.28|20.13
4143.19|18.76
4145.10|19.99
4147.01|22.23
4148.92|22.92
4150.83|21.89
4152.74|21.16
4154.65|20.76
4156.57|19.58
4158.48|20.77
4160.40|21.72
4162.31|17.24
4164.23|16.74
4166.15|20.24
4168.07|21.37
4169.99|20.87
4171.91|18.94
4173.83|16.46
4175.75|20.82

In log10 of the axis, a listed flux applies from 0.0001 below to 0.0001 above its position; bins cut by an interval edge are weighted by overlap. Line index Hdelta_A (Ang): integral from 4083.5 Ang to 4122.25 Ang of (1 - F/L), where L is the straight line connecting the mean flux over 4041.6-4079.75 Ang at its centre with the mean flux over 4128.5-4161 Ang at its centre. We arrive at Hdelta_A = 6.82 Ang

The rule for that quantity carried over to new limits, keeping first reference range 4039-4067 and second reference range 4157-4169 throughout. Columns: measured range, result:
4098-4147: 4.6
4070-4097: 2.1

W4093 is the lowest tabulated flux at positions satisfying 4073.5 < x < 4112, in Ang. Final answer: 12.4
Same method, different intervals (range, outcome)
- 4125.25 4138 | 16.13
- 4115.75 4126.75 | 13.68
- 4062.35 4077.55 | 16.77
